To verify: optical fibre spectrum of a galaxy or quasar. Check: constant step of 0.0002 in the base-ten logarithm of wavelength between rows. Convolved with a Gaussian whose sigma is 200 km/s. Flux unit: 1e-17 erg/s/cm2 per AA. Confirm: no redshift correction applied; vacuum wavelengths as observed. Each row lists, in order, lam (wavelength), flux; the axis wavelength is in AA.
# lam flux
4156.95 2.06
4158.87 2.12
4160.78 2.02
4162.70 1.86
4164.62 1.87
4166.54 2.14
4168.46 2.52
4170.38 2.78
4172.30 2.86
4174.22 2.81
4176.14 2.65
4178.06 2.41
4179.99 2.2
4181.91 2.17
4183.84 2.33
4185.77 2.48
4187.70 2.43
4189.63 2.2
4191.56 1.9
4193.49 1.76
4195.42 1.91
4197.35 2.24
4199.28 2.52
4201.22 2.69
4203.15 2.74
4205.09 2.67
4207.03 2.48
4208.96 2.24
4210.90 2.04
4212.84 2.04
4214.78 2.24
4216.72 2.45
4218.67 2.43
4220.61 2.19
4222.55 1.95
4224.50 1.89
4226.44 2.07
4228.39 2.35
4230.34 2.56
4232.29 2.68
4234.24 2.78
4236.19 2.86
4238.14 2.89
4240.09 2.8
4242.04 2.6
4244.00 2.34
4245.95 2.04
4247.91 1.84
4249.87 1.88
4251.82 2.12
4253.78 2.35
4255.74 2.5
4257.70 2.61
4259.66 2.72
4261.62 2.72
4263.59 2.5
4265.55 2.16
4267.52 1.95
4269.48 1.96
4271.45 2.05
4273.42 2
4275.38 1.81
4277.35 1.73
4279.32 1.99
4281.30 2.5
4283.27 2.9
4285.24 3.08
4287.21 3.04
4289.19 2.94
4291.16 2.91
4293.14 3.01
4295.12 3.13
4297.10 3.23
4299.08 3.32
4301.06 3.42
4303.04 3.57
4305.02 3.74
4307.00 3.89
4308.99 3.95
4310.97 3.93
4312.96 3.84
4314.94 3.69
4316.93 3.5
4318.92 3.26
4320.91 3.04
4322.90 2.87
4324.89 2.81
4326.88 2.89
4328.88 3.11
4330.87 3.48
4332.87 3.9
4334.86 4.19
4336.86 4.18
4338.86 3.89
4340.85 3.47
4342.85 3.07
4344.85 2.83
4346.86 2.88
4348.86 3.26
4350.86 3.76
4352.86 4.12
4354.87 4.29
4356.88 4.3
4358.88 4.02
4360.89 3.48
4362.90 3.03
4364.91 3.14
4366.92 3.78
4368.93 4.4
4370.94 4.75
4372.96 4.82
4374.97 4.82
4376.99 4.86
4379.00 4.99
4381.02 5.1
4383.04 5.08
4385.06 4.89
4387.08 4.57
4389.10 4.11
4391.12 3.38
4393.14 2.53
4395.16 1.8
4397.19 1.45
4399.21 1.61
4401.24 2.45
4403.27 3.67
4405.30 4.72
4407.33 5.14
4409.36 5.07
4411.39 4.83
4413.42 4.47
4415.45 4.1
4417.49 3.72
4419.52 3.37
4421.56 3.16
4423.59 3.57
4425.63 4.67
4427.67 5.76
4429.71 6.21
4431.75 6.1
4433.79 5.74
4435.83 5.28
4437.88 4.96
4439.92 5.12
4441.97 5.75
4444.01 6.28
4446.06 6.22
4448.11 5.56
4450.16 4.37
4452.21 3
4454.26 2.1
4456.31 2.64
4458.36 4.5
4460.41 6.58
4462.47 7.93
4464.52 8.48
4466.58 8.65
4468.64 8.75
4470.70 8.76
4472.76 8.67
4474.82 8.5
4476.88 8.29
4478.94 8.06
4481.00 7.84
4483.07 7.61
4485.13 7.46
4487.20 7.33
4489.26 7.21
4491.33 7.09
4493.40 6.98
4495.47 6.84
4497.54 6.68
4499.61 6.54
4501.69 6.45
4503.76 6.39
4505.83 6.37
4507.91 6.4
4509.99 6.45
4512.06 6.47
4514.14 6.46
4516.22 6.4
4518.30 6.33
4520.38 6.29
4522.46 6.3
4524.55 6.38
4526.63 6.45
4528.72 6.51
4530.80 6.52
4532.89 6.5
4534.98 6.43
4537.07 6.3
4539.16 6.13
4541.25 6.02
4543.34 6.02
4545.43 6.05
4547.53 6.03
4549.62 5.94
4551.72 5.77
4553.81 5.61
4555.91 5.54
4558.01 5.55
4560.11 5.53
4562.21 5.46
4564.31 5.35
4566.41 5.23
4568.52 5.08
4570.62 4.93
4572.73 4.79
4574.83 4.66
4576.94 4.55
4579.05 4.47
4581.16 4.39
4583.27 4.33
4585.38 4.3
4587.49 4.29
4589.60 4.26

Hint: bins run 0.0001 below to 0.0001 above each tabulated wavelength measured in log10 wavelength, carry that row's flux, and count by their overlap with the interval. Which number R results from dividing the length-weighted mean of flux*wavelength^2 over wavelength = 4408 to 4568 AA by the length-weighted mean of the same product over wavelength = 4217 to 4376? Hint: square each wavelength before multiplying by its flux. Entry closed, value 2.2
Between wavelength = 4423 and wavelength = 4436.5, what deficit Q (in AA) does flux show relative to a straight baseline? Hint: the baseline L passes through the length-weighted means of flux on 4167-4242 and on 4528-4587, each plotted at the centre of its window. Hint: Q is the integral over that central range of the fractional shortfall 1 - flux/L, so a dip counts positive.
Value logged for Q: -3.2 AA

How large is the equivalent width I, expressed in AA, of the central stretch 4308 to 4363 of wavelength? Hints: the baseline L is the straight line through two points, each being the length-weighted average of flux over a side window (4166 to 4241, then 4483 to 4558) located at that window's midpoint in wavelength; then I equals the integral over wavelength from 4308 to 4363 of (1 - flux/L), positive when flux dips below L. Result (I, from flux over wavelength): 7.0 AA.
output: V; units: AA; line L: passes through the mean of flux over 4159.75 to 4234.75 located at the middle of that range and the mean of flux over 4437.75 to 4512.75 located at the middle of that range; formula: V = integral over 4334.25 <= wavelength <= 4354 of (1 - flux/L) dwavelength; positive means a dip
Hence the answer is 4.4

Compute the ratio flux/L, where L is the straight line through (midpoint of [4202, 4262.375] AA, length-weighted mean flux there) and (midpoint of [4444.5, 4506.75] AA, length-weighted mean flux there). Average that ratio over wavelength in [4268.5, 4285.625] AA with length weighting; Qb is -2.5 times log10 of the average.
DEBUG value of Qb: 0.409 mag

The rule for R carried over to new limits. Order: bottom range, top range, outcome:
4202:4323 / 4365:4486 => 2.09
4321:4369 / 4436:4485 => 1.94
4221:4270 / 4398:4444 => 2.09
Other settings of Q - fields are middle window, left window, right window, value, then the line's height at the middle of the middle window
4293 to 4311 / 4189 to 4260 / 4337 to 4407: -2.5 AA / 3.09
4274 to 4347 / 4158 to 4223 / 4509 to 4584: 5.6 AA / 3.47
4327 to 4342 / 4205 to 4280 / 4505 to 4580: -1.3 AA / 3.39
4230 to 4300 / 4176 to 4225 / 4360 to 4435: 9.0 AA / 2.89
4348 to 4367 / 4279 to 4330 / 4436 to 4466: 1.2 AA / 3.98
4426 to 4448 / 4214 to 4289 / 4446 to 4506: 1.0 AA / 5.98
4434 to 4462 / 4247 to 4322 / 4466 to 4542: 4.8 AA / 5.92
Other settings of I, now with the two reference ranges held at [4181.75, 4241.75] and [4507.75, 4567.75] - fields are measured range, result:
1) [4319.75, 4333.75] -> 2.0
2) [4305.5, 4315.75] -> -1.1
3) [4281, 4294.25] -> 1.2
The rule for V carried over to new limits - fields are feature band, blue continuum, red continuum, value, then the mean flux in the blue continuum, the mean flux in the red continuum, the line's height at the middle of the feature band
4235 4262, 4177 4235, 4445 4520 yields 4.73 AA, 2.3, 6.67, 2.97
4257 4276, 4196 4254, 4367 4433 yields 3.66 AA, 2.36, 4.19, 2.8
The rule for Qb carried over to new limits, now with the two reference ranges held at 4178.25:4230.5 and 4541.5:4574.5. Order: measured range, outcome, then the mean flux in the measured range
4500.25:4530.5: -0.243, 6.41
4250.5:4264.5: 0.110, 2.49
